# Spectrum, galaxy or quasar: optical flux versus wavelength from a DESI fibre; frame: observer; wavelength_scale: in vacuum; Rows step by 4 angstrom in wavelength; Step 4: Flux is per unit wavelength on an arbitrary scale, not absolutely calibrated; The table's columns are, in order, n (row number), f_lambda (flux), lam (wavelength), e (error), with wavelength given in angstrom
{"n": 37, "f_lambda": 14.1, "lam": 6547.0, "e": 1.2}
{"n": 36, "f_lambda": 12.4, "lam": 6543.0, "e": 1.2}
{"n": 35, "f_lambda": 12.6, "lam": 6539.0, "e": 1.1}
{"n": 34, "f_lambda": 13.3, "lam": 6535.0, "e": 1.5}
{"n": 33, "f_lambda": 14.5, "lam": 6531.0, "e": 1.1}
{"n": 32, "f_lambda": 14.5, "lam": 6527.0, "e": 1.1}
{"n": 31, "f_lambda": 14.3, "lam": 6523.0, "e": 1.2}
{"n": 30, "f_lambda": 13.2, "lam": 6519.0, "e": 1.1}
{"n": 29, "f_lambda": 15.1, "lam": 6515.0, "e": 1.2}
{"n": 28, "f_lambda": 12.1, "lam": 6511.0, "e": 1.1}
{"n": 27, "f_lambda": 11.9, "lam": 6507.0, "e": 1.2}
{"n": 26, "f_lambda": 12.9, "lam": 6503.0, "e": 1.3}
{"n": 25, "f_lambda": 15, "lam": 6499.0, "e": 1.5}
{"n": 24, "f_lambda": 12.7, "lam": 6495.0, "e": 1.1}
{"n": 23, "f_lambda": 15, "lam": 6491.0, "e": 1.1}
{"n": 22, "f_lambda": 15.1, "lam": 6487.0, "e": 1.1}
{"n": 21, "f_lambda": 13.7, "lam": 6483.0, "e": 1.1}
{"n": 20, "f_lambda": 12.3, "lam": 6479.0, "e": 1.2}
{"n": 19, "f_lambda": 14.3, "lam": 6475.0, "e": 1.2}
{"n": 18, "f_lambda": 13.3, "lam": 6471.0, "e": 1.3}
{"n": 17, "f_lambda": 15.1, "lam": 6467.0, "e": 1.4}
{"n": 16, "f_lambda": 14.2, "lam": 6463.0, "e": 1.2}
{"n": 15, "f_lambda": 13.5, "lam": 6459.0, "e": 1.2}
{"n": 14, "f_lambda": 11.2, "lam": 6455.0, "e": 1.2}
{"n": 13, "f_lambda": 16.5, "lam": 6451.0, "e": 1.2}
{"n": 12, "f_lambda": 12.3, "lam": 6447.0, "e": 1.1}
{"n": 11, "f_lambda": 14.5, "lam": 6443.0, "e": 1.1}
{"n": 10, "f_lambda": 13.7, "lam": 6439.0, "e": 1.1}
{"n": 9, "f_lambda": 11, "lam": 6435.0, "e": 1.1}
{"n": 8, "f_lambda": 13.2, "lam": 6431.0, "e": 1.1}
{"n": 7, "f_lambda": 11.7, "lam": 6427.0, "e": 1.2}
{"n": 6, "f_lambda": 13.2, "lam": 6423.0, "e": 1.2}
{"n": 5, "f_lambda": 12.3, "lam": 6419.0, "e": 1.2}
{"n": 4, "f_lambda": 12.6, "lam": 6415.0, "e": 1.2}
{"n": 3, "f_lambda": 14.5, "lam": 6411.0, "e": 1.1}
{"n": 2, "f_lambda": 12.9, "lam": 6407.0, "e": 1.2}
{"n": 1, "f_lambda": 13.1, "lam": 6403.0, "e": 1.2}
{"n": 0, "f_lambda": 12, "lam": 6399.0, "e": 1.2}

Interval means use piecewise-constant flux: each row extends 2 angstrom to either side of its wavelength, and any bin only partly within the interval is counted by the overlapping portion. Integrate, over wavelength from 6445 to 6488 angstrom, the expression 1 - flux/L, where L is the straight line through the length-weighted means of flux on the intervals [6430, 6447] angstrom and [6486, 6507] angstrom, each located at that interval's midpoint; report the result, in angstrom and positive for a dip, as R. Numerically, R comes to -1.0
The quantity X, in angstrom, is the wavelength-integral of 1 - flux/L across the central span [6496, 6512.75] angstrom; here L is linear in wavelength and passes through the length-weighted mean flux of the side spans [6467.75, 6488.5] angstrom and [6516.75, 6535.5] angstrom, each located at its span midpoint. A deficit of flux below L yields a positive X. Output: 1.1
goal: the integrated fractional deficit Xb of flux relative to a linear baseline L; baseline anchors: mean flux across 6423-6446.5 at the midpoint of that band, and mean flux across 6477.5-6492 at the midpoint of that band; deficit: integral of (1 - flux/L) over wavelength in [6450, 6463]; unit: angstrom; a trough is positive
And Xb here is -0.2 angstrom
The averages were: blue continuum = 12.8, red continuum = 14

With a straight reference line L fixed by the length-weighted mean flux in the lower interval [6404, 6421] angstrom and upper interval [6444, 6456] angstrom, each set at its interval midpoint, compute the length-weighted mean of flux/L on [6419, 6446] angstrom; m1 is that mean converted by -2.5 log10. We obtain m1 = 0.05 mag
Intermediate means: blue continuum 13.1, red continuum 13.6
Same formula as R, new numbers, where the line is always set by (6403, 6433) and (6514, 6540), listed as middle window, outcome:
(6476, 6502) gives -0.68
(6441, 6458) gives -0.52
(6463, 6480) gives -0.59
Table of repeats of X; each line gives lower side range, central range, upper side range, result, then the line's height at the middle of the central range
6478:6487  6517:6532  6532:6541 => -1.0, 13.2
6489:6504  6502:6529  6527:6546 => 0.5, 13.7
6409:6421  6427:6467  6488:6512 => -0.4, 13.2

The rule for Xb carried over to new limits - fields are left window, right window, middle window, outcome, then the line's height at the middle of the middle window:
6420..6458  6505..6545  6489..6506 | -0.65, 13.3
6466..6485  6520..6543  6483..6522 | -0.02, 13.7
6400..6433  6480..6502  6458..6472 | -0.41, 13.7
